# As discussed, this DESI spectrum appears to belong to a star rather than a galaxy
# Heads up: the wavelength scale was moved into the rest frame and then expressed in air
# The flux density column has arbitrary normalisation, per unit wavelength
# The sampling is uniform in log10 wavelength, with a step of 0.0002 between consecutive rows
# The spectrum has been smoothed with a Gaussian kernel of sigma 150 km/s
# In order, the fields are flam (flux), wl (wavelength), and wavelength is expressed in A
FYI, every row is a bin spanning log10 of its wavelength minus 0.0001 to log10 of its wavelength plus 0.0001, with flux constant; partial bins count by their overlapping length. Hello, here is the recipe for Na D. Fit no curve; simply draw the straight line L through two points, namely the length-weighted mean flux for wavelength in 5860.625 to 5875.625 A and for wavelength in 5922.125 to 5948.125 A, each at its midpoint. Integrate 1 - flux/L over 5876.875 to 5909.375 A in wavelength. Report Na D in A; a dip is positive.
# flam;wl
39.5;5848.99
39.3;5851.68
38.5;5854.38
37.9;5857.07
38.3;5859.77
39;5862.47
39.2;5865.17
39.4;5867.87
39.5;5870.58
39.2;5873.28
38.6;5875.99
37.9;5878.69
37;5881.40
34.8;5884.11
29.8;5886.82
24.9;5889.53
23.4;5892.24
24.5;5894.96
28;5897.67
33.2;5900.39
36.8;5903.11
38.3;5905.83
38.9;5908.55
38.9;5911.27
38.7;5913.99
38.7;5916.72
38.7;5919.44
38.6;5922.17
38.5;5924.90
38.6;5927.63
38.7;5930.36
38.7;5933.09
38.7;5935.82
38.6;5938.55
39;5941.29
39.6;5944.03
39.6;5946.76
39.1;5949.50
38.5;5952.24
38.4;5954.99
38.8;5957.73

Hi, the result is 5.6 A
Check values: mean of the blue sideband 39.2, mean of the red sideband 38.9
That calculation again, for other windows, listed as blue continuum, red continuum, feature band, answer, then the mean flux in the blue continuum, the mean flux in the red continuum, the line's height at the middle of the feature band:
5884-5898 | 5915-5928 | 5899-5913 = -2.0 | 26.9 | 38.6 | 32.7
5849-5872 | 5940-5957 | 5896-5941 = 1.7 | 38.9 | 39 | 39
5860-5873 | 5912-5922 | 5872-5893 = 3.0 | 39.2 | 38.7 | 39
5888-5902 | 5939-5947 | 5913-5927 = -2.2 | 27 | 39.3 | 33.4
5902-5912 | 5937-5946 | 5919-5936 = 0.1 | 38.2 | 39.1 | 38.8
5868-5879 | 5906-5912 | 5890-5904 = 3.7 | 38.9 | 38.8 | 38.8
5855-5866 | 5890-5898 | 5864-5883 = -3.1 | 38.6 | 24.9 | 33.3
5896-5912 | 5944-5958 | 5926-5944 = -0.5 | 35.3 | 39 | 37.7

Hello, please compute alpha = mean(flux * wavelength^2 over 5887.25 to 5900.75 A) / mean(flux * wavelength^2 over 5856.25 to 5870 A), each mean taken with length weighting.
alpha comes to 0.7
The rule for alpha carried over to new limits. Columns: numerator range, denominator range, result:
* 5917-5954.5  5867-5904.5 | 1.19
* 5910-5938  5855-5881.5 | 1.02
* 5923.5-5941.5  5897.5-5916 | 1.06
